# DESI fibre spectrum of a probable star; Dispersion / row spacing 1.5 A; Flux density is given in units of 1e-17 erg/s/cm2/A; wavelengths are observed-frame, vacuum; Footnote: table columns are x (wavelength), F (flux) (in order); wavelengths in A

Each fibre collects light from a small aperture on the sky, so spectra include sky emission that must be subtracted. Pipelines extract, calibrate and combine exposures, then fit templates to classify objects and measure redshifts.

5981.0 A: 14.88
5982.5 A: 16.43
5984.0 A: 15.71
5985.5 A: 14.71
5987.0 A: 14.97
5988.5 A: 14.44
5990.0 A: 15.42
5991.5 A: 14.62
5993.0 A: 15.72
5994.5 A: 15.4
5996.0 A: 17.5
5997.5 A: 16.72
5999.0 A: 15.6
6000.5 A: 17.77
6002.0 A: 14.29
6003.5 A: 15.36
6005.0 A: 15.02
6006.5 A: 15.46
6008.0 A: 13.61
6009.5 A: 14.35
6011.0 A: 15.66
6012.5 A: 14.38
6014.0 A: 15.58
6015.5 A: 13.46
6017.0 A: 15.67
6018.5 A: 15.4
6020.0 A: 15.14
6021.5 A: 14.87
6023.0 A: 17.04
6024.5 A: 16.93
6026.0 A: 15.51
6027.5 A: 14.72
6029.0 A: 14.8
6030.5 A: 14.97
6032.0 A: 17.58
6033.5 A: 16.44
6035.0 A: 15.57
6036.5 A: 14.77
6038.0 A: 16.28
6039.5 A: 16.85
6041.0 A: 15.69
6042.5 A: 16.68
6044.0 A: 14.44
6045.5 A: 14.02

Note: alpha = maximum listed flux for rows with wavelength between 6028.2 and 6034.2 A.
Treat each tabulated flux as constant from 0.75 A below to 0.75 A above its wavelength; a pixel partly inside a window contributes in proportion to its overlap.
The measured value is 17.58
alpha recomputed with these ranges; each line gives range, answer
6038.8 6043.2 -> 16.85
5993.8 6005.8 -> 17.77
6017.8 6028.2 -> 17.04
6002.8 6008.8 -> 15.46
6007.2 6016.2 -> 15.66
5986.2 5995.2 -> 15.72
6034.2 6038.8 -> 16.28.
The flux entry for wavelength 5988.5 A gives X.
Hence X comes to 14.44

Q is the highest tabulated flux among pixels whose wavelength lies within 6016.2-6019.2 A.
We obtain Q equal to 15.67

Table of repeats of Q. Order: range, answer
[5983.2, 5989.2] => 15.71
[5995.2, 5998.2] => 17.5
